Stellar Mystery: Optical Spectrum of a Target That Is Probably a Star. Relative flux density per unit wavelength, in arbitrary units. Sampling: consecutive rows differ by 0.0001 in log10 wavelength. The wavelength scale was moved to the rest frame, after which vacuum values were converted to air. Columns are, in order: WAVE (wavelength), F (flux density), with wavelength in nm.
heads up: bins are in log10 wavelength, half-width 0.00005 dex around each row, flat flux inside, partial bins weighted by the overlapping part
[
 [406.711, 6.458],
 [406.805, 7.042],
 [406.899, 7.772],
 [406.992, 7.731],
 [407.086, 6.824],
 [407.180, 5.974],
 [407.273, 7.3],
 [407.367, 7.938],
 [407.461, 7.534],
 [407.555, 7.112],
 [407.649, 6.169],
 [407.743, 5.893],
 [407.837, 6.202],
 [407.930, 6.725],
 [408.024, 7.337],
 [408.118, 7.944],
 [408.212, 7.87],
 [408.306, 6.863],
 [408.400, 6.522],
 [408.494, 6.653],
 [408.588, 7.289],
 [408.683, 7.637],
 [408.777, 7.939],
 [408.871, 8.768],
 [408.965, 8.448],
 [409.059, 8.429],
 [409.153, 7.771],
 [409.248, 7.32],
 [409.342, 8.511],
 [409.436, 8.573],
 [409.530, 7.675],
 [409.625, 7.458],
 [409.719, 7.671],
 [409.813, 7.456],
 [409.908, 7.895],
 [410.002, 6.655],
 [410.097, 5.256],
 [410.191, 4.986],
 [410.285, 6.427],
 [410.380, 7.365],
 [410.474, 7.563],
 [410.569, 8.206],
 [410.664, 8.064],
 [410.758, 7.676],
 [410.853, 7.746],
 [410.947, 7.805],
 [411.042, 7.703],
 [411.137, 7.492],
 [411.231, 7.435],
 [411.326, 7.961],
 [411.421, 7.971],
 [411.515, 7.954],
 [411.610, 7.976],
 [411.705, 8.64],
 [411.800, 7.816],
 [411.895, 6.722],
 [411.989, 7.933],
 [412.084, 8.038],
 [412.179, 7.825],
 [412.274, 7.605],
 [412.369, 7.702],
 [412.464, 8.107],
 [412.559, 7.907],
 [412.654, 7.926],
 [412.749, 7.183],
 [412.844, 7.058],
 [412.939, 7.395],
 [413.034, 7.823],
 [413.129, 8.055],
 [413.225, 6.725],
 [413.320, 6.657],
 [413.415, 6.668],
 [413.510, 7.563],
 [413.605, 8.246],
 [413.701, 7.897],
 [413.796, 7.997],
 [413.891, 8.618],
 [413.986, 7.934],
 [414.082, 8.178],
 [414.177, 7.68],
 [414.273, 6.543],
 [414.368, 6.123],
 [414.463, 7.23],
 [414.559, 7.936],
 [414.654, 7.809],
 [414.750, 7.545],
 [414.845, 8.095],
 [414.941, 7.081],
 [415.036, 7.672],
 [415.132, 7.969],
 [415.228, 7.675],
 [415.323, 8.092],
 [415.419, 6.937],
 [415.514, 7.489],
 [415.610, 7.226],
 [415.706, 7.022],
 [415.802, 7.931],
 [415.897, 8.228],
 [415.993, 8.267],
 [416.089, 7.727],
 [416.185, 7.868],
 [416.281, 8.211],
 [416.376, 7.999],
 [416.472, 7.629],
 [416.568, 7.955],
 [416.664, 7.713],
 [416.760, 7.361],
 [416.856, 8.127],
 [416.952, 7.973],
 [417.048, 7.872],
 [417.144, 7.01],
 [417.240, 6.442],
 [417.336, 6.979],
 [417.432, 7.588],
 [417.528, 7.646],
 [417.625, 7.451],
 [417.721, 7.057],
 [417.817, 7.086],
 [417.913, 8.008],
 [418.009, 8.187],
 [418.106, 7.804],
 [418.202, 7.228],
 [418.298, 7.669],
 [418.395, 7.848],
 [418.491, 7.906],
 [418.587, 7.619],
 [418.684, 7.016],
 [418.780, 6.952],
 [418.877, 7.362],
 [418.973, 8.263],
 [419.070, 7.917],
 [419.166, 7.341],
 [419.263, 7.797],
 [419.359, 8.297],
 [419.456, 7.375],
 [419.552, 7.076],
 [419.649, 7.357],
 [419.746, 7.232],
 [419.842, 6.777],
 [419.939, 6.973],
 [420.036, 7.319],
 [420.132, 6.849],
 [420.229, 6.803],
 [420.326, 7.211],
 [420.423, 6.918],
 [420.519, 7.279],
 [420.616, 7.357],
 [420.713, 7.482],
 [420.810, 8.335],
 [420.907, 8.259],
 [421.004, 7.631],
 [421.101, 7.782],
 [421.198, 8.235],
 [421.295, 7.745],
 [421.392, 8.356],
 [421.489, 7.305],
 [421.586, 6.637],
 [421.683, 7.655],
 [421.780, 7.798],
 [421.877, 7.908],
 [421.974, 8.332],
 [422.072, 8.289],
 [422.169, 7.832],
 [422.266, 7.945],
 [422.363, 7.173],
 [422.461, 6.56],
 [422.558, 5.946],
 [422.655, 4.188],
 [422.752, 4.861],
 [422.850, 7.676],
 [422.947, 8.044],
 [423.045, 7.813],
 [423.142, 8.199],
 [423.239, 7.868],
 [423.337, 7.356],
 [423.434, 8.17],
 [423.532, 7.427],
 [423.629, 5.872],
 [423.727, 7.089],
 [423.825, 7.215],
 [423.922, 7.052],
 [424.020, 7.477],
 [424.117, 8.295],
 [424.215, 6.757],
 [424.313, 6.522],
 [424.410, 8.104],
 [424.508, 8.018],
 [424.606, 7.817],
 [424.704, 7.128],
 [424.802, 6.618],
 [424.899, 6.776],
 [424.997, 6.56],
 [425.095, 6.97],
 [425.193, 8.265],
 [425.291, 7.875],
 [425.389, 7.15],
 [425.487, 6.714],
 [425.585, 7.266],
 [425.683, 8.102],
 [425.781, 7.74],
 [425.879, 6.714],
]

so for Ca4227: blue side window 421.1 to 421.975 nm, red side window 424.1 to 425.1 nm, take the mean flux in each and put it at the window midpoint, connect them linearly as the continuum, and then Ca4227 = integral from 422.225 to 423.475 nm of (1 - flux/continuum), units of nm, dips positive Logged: 0.08 nm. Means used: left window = 7.75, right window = 7.21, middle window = 7.05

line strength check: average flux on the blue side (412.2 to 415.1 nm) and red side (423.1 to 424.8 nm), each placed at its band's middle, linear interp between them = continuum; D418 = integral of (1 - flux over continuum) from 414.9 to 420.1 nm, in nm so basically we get -0.04 nm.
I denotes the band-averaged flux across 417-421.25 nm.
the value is 7.47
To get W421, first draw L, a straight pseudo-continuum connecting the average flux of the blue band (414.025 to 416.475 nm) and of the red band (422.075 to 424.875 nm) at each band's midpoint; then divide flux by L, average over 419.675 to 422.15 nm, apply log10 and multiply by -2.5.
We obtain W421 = -0.031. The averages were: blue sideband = 7.62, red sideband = 7.2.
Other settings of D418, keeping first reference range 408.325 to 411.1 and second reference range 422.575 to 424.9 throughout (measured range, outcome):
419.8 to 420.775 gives 0.02 nm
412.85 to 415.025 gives -0.04 nm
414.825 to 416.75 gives -0.10 nm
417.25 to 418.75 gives -0.04 nm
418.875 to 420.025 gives -0.03 nm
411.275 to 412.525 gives -0.07 nm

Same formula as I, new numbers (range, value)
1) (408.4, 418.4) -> 7.6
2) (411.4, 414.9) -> 7.65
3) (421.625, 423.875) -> 7.27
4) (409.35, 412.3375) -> 7.55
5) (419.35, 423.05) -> 7.33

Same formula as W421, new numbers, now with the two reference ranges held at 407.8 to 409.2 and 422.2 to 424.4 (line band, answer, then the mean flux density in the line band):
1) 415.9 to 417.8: -0.05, 7.63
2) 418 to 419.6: -0.06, 7.61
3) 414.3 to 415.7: -0.02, 7.47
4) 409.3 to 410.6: 0.03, 7.25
